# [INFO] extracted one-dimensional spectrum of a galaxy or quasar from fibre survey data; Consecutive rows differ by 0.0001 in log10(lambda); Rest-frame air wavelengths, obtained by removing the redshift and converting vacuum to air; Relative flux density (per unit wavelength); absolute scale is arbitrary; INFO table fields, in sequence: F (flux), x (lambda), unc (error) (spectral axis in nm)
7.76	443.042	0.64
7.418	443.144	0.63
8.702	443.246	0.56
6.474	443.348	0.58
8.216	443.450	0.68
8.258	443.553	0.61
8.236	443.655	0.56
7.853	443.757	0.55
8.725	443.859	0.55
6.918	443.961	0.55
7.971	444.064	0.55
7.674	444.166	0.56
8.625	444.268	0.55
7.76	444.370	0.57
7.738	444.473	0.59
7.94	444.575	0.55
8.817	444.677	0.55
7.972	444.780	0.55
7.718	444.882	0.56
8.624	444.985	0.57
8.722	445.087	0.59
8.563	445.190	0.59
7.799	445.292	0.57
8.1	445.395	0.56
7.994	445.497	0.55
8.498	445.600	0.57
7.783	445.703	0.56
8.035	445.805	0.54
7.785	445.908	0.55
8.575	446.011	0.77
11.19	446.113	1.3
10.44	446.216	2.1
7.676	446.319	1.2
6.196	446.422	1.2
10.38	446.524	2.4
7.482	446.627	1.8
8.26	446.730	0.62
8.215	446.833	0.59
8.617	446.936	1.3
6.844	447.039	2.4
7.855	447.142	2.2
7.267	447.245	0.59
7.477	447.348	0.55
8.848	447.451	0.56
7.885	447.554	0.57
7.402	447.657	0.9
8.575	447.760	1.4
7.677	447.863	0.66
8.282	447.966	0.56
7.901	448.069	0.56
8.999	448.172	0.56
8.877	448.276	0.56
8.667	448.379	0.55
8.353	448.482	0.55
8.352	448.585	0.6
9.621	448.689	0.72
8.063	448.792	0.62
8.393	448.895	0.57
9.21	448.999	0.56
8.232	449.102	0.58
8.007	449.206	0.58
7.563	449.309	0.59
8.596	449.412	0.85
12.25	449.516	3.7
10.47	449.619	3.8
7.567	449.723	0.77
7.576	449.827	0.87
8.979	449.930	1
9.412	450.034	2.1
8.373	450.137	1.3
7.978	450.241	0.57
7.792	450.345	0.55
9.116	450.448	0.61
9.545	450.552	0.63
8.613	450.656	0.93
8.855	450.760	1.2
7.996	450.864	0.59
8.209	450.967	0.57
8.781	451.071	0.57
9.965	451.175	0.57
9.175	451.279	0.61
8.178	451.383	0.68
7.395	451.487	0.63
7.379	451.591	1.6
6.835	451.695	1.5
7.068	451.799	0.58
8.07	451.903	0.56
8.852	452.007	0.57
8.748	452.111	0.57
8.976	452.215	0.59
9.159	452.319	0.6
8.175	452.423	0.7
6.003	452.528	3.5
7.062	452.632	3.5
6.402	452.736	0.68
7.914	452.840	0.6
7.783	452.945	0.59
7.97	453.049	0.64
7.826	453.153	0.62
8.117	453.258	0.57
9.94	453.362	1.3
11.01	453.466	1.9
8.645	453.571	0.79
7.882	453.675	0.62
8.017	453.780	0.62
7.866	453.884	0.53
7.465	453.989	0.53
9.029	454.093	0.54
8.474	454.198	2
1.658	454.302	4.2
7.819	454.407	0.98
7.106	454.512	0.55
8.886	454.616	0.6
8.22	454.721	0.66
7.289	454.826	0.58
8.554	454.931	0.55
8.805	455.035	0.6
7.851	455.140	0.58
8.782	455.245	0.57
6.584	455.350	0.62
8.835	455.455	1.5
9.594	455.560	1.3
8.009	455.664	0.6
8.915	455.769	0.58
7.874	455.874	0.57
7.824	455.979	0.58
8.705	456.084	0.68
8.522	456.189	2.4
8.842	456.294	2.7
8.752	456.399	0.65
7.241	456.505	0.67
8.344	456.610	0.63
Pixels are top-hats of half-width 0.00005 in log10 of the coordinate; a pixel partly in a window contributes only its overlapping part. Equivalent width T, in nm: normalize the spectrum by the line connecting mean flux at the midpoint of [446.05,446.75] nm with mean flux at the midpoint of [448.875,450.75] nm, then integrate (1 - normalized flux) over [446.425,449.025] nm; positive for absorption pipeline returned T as 0.163 nm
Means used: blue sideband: 8.83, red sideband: 8.76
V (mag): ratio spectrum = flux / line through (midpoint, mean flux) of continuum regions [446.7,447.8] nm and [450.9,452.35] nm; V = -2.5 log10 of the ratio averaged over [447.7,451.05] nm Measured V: -0.066 mag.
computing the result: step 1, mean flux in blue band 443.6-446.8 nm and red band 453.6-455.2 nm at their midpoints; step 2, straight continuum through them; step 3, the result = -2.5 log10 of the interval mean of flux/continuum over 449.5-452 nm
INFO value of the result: -0.08 mag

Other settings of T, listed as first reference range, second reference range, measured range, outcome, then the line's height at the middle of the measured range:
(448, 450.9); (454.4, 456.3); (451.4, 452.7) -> 0.11 nm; 8.5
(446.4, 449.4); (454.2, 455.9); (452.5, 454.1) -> -0.03 nm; 7.92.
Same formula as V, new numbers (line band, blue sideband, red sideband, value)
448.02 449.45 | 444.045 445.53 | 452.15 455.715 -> -0.05 mag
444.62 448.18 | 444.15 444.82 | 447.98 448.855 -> 0.01 mag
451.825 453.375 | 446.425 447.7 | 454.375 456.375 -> 0.02 mag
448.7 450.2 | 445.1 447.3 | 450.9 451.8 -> -0.07 mag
